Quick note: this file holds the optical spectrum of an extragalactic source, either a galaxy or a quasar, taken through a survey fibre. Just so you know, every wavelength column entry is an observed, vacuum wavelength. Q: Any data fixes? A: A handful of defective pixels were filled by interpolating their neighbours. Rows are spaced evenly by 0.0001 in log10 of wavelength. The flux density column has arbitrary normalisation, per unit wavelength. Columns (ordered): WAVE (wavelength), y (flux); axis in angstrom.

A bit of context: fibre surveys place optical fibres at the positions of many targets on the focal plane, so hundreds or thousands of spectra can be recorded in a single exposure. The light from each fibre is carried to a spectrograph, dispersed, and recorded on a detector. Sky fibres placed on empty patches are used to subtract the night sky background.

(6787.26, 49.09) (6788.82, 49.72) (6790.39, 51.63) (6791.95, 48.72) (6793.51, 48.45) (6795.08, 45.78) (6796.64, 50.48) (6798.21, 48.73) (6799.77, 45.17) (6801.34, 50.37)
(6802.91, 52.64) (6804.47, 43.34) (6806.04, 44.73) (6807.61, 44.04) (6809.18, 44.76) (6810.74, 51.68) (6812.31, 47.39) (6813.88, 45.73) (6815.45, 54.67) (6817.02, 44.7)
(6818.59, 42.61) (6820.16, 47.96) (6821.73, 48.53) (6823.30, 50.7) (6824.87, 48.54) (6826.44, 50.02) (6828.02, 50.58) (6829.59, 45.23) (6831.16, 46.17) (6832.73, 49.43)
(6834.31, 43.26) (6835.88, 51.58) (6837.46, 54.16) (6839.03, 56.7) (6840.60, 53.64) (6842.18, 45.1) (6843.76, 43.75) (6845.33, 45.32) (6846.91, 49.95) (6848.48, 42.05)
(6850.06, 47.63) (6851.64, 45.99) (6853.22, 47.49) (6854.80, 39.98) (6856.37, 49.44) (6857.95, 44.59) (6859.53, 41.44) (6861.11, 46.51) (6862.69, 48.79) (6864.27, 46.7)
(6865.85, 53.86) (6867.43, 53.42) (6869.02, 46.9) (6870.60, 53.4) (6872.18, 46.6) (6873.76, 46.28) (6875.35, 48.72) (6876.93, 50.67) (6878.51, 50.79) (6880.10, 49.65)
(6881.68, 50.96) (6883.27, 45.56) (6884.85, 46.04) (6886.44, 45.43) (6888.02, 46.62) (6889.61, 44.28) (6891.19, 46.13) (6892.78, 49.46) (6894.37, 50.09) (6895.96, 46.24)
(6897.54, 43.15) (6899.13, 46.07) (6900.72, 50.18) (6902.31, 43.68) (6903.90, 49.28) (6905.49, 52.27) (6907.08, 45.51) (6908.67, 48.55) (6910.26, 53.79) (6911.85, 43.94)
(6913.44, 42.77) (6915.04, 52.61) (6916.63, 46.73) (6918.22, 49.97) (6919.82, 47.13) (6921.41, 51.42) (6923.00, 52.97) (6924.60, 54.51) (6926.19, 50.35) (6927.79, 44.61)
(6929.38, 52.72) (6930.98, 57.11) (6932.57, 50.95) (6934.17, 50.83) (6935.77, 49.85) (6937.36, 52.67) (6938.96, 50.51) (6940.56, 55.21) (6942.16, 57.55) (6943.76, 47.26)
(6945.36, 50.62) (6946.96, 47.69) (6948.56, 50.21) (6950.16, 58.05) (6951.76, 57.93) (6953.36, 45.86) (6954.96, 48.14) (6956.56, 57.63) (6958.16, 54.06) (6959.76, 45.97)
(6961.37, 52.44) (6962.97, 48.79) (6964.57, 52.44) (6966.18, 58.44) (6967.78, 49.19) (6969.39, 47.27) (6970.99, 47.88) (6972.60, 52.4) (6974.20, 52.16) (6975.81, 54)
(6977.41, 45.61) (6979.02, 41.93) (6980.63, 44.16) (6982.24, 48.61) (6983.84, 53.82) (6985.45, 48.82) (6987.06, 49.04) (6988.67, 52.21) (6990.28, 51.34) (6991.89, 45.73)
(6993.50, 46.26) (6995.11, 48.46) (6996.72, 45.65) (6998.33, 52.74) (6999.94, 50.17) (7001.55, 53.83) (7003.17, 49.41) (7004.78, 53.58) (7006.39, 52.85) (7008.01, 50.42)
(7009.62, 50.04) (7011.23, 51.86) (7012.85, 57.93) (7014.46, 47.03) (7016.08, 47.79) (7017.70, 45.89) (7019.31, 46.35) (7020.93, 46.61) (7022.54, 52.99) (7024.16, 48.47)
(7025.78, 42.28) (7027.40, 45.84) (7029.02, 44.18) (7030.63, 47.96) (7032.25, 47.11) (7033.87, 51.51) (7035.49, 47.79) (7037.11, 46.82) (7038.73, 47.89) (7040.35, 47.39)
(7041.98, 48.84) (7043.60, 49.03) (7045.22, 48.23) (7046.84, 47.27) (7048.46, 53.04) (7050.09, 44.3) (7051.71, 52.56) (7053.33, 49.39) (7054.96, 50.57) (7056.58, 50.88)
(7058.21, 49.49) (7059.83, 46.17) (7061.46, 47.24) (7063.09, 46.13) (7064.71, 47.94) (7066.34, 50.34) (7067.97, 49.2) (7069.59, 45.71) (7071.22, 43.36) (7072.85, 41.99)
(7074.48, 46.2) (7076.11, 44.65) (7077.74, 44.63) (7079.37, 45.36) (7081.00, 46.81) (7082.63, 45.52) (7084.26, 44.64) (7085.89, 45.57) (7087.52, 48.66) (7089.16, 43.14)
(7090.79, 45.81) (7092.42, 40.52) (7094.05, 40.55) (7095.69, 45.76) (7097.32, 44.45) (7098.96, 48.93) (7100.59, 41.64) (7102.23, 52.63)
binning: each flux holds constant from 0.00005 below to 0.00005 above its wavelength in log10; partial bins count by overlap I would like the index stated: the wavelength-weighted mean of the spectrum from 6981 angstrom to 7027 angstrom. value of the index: 49.6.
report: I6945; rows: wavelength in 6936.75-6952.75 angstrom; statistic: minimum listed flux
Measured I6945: 47.26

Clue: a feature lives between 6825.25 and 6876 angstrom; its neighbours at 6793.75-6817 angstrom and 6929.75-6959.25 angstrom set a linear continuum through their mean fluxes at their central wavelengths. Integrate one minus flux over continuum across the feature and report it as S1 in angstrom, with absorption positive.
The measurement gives 1.28 angstrom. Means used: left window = 47.7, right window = 52.3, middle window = 48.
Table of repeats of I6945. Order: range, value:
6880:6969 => 42.77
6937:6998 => 41.93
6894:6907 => 43.15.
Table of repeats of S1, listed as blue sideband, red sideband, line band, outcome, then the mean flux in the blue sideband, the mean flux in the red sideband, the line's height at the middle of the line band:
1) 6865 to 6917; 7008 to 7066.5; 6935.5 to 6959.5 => -1.9 angstrom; 48.2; 48.5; 48.3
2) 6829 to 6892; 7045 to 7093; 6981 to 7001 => -0.9 angstrom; 47.8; 46.9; 47.2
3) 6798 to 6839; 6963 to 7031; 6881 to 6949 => -0.5 angstrom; 48.1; 49.4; 48.8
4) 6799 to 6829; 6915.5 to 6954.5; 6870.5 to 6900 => 1.4 angstrom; 47.8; 51.3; 49.9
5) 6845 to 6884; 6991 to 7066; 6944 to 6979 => -1.9 angstrom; 47.7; 48.8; 48.4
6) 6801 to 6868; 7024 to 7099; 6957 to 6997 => -2.1 angstrom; 47.8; 46.8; 47.1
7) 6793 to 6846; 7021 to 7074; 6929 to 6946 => -1.5 angstrom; 48.1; 47.8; 48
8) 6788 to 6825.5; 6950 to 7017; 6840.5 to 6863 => 1.3 angstrom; 48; 50.4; 48.6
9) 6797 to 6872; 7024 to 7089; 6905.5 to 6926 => -0.7 angstrom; 47.9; 47.2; 47.6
